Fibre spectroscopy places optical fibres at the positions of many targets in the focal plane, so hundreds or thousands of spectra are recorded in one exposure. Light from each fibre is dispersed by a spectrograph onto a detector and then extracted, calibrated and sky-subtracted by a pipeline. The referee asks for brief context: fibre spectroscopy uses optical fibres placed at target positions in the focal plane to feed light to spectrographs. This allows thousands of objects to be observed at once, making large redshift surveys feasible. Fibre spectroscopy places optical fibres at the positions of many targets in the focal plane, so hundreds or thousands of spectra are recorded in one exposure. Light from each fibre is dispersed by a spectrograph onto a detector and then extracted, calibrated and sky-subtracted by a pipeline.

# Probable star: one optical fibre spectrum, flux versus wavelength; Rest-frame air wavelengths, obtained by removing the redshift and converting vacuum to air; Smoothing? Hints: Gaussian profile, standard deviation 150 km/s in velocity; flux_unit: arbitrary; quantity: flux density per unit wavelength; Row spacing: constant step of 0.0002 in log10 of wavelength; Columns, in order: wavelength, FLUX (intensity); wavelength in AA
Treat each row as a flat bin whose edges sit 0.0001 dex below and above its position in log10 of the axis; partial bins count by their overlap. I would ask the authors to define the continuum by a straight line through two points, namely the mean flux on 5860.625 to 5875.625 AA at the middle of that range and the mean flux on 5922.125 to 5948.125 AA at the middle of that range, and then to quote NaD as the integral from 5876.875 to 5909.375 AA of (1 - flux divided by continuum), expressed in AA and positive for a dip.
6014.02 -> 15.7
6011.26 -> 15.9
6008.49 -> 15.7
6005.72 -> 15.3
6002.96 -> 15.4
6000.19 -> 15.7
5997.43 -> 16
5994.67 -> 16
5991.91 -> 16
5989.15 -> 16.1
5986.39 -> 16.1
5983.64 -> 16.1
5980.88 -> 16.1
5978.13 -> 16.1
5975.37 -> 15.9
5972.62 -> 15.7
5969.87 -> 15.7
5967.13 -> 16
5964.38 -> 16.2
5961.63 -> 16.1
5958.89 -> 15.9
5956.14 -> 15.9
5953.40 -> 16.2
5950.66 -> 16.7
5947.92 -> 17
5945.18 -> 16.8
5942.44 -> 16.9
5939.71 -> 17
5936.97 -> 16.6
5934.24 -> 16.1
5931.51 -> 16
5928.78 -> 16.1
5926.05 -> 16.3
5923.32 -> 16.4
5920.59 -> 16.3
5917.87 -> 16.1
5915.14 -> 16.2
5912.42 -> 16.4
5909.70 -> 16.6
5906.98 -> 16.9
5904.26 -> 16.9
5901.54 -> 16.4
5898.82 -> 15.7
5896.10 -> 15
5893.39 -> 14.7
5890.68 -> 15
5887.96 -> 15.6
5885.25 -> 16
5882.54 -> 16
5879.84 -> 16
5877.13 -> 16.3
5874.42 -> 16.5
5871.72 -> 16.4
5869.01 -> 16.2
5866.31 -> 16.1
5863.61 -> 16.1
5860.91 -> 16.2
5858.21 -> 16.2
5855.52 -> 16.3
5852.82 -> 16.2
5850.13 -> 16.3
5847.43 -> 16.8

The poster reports 0.9 AA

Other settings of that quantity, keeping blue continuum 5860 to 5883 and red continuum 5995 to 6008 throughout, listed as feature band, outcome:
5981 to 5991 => -0.25 AA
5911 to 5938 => -0.46 AA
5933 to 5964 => -1.16 AA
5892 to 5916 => -0.03 AA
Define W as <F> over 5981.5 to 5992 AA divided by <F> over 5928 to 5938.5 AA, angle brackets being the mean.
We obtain 1.0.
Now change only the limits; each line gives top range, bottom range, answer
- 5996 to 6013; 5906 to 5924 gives 0.96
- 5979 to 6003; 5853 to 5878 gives 0.98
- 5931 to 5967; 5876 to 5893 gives 1.04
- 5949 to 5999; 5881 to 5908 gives 1.02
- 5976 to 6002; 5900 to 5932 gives 0.98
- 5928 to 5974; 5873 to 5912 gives 1.02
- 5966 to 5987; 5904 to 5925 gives 0.97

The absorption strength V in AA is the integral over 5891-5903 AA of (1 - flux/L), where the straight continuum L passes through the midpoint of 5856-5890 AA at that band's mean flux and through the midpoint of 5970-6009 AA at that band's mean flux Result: 0.5 AA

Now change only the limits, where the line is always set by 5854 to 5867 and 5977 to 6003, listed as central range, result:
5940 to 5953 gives -0.6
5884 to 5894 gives 0.5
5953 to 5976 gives 0.1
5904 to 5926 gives -0.5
